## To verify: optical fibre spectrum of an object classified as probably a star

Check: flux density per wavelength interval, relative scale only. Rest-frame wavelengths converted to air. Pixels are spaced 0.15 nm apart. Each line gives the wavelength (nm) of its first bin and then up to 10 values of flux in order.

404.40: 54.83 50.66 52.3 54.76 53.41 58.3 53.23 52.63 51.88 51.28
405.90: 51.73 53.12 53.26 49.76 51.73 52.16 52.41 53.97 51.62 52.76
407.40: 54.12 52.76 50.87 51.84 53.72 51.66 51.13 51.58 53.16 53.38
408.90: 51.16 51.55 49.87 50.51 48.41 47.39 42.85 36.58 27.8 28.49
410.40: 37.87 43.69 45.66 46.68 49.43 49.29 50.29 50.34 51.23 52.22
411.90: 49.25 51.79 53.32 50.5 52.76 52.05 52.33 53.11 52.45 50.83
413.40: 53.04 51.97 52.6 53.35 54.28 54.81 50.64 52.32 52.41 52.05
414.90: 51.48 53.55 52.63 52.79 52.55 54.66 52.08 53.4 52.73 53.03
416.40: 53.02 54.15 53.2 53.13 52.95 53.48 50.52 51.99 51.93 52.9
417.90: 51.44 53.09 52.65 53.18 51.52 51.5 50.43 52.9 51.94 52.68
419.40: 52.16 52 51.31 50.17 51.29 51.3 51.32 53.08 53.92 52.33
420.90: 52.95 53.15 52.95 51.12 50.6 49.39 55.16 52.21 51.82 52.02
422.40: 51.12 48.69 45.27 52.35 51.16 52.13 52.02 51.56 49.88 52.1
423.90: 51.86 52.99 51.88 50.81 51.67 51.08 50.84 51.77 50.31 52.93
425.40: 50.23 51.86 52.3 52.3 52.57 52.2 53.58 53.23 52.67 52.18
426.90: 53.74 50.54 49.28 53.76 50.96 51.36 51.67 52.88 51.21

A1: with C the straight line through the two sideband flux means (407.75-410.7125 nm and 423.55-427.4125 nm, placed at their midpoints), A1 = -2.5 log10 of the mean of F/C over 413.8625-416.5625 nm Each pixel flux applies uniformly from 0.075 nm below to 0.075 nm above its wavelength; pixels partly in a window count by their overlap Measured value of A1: -0.10 mag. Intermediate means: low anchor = 46.5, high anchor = 51.9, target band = 52.9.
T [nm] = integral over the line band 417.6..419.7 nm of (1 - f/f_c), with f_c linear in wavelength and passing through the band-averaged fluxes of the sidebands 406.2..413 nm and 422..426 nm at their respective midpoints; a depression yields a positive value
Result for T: -0.067 nm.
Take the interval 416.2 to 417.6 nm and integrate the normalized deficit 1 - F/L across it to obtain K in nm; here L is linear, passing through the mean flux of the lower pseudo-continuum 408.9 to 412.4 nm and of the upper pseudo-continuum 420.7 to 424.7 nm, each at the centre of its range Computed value -0.11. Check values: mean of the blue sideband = 46.4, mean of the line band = 52.8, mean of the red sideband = 51.5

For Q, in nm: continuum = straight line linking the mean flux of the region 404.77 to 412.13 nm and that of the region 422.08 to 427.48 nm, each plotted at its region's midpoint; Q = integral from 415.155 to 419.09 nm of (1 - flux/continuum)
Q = -0.15 nm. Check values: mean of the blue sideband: 49.7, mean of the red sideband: 51.6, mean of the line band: 52.6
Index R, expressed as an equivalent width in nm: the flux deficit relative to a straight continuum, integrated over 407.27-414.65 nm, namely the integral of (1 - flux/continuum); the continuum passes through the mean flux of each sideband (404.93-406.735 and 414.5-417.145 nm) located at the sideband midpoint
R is 0.45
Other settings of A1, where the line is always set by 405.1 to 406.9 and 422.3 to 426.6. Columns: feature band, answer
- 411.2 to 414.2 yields 0.00 mag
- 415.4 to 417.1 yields -0.03 mag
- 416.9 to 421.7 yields -0.01 mag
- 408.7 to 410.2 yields 0.15 mag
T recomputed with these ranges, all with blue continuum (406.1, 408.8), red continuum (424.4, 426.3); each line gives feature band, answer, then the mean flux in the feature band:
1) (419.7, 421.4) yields -0.007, 52.1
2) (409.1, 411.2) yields 0.363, 43.2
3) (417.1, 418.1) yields -0.003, 52.1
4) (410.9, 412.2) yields 0.040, 50.6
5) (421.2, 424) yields 0.034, 51.2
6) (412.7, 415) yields -0.018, 52.5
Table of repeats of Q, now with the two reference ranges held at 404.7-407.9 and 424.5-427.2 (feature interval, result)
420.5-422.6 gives 0.00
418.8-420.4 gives 0.02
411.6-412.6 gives 0.02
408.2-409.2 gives 0.02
